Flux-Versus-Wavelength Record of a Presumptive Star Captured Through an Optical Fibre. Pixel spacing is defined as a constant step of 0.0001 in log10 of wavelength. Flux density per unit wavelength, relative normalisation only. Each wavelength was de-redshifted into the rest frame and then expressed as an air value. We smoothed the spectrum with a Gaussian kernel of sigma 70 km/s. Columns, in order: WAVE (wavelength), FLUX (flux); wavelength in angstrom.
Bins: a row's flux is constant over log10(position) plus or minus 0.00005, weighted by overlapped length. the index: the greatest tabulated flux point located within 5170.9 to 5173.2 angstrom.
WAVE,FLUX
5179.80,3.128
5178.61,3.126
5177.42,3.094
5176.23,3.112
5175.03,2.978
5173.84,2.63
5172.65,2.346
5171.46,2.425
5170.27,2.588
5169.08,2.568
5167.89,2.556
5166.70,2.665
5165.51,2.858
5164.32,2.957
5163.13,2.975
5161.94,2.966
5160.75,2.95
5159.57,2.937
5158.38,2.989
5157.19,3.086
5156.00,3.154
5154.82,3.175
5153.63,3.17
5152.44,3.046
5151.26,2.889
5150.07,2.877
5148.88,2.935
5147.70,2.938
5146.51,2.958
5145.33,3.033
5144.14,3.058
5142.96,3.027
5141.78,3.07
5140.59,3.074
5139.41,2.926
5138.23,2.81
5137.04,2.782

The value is 2.425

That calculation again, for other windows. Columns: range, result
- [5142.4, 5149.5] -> 3.058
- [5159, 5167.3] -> 2.975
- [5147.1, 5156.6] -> 3.175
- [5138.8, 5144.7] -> 3.074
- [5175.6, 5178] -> 3.112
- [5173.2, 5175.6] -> 2.978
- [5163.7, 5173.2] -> 2.957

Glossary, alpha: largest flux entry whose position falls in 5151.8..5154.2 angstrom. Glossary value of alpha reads 3.17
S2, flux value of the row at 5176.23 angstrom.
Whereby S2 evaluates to 3.112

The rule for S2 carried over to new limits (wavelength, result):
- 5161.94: 2.966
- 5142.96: 3.027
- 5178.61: 3.126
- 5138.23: 2.81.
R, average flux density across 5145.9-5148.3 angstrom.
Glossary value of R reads 2.96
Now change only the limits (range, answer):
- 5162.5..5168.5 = 2.8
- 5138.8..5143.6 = 3.03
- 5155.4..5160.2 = 3.05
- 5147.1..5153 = 2.94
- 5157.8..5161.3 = 2.96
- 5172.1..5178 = 2.83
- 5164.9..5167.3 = 2.76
